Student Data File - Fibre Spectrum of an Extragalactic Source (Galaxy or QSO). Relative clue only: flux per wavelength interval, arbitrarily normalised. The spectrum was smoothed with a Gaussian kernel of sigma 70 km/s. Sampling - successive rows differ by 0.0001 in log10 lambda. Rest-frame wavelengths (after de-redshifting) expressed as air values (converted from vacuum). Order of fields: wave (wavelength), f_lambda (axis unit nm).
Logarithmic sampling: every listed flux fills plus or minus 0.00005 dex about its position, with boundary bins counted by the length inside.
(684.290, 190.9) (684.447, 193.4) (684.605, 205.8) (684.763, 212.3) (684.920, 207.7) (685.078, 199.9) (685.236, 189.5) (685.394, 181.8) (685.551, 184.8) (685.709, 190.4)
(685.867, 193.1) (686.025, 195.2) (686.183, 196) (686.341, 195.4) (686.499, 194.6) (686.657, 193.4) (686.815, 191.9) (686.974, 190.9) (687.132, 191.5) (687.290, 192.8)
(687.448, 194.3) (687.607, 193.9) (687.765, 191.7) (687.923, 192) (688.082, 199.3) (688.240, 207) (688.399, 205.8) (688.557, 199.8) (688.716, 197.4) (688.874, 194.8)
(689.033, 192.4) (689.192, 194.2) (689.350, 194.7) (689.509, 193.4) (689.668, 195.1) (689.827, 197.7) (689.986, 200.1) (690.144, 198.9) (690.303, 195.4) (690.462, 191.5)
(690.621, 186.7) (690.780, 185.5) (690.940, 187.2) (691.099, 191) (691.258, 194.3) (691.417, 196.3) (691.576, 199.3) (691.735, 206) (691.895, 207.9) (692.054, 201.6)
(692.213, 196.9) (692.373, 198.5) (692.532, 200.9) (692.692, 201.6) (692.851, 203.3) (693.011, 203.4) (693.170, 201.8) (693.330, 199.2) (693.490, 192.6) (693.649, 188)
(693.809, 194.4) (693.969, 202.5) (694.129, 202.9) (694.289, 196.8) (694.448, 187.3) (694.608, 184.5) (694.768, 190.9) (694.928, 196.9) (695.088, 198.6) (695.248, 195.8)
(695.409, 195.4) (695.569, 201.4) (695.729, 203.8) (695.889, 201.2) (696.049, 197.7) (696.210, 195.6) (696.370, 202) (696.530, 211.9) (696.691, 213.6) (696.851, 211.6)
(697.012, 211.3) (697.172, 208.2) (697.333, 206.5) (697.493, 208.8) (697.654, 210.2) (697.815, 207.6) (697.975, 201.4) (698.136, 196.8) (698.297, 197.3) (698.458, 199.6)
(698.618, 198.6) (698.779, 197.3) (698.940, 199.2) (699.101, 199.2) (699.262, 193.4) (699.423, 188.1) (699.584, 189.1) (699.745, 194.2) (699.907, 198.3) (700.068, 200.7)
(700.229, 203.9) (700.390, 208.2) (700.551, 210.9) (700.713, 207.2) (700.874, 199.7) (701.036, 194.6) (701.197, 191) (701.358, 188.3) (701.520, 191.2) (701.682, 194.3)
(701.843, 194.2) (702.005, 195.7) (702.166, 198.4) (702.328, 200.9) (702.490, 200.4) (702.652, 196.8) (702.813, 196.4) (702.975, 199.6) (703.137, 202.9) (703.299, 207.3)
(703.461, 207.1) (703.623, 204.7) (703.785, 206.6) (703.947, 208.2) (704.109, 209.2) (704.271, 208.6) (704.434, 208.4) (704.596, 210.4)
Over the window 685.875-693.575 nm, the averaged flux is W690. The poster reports 196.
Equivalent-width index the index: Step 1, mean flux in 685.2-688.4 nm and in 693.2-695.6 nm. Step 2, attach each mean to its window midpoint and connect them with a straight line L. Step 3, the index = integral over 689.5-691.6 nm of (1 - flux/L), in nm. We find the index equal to 0.01 nm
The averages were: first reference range 193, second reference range 195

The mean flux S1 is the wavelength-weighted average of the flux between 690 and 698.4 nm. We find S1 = 199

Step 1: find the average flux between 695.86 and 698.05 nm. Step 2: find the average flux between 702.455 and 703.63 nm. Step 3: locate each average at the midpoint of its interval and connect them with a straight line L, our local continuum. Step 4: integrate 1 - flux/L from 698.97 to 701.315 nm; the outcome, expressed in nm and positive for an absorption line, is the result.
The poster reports 0.07 nm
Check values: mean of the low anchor 206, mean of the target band 198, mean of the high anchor 202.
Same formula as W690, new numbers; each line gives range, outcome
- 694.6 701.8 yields 200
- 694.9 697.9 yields 204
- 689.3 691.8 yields 195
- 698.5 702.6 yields 197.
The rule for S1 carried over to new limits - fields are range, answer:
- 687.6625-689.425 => 197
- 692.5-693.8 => 199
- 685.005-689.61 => 194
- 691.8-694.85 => 198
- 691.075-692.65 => 200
